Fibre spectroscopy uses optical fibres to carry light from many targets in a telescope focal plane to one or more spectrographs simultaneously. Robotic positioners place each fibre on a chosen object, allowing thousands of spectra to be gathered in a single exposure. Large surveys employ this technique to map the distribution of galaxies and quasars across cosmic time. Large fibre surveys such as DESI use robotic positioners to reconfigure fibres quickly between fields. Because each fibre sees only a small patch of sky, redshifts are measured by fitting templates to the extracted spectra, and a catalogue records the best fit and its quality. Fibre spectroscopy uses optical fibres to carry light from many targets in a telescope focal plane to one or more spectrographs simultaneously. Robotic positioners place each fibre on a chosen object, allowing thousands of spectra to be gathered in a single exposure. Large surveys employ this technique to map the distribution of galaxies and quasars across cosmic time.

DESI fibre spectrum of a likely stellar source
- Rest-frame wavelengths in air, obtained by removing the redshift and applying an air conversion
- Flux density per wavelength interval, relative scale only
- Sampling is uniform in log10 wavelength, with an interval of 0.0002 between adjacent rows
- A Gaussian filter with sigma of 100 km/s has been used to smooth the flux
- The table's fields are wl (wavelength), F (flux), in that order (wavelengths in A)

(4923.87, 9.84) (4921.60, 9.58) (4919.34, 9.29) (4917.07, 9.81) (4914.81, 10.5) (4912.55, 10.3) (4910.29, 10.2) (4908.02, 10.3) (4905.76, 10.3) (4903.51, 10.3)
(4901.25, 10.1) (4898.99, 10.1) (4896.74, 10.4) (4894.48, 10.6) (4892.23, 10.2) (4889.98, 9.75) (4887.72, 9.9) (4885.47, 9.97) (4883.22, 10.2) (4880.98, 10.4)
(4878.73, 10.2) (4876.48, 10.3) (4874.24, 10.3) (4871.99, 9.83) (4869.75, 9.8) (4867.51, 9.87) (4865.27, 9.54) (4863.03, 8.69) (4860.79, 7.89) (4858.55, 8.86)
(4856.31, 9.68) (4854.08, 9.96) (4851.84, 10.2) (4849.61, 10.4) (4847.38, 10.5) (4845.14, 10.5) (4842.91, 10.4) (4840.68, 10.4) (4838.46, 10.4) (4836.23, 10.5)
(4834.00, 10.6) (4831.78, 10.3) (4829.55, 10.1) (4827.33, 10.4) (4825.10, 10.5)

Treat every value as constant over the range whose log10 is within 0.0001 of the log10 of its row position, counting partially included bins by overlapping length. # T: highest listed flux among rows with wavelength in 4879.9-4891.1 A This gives 10.4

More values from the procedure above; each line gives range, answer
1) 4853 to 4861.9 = 9.96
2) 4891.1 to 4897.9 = 10.6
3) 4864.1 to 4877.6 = 10.3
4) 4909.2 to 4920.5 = 10.5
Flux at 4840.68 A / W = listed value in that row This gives 10.4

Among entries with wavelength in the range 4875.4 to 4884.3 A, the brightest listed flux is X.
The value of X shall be 10.4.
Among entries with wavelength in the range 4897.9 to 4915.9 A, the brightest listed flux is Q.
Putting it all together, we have 10.5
